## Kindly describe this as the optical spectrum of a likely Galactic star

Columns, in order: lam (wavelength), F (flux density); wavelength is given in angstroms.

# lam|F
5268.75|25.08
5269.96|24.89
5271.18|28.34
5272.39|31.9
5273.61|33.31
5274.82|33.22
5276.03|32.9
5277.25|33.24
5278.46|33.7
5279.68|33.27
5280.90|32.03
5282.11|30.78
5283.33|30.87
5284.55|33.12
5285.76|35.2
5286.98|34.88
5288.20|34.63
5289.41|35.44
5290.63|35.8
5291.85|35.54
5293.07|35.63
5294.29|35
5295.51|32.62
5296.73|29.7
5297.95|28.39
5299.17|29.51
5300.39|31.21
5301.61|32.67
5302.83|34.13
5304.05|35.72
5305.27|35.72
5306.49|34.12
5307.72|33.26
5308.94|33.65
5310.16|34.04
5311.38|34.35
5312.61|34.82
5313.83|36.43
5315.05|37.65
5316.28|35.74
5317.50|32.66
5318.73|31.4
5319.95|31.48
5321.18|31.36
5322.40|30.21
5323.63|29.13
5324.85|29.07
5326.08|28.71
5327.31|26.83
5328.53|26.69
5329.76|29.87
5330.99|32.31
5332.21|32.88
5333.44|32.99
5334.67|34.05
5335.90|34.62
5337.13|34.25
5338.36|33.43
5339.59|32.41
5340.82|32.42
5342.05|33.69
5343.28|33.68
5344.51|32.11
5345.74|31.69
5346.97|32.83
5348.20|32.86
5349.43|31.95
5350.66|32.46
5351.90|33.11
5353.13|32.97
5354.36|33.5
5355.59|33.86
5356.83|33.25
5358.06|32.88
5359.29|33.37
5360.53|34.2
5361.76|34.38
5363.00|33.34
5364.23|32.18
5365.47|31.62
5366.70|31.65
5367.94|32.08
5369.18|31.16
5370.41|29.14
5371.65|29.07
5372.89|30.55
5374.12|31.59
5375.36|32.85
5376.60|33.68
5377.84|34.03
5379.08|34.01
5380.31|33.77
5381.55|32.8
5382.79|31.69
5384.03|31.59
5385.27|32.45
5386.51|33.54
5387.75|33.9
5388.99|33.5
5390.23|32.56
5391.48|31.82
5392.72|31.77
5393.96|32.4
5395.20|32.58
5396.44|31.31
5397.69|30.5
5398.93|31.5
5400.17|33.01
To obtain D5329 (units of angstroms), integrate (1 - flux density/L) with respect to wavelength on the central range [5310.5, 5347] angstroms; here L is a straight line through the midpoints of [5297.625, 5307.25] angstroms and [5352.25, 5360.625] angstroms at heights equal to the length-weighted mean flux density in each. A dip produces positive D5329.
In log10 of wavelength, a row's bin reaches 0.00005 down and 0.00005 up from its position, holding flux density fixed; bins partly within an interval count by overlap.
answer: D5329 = 0.8 angstroms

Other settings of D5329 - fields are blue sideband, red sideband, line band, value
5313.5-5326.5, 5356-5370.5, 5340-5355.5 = -0.2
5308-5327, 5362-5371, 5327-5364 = -0.7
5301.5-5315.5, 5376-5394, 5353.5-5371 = 0.4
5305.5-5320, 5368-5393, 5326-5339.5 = 0.8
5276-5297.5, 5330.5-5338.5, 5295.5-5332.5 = 1.6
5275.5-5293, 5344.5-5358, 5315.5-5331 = 1.3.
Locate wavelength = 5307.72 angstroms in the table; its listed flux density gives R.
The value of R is 33.26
